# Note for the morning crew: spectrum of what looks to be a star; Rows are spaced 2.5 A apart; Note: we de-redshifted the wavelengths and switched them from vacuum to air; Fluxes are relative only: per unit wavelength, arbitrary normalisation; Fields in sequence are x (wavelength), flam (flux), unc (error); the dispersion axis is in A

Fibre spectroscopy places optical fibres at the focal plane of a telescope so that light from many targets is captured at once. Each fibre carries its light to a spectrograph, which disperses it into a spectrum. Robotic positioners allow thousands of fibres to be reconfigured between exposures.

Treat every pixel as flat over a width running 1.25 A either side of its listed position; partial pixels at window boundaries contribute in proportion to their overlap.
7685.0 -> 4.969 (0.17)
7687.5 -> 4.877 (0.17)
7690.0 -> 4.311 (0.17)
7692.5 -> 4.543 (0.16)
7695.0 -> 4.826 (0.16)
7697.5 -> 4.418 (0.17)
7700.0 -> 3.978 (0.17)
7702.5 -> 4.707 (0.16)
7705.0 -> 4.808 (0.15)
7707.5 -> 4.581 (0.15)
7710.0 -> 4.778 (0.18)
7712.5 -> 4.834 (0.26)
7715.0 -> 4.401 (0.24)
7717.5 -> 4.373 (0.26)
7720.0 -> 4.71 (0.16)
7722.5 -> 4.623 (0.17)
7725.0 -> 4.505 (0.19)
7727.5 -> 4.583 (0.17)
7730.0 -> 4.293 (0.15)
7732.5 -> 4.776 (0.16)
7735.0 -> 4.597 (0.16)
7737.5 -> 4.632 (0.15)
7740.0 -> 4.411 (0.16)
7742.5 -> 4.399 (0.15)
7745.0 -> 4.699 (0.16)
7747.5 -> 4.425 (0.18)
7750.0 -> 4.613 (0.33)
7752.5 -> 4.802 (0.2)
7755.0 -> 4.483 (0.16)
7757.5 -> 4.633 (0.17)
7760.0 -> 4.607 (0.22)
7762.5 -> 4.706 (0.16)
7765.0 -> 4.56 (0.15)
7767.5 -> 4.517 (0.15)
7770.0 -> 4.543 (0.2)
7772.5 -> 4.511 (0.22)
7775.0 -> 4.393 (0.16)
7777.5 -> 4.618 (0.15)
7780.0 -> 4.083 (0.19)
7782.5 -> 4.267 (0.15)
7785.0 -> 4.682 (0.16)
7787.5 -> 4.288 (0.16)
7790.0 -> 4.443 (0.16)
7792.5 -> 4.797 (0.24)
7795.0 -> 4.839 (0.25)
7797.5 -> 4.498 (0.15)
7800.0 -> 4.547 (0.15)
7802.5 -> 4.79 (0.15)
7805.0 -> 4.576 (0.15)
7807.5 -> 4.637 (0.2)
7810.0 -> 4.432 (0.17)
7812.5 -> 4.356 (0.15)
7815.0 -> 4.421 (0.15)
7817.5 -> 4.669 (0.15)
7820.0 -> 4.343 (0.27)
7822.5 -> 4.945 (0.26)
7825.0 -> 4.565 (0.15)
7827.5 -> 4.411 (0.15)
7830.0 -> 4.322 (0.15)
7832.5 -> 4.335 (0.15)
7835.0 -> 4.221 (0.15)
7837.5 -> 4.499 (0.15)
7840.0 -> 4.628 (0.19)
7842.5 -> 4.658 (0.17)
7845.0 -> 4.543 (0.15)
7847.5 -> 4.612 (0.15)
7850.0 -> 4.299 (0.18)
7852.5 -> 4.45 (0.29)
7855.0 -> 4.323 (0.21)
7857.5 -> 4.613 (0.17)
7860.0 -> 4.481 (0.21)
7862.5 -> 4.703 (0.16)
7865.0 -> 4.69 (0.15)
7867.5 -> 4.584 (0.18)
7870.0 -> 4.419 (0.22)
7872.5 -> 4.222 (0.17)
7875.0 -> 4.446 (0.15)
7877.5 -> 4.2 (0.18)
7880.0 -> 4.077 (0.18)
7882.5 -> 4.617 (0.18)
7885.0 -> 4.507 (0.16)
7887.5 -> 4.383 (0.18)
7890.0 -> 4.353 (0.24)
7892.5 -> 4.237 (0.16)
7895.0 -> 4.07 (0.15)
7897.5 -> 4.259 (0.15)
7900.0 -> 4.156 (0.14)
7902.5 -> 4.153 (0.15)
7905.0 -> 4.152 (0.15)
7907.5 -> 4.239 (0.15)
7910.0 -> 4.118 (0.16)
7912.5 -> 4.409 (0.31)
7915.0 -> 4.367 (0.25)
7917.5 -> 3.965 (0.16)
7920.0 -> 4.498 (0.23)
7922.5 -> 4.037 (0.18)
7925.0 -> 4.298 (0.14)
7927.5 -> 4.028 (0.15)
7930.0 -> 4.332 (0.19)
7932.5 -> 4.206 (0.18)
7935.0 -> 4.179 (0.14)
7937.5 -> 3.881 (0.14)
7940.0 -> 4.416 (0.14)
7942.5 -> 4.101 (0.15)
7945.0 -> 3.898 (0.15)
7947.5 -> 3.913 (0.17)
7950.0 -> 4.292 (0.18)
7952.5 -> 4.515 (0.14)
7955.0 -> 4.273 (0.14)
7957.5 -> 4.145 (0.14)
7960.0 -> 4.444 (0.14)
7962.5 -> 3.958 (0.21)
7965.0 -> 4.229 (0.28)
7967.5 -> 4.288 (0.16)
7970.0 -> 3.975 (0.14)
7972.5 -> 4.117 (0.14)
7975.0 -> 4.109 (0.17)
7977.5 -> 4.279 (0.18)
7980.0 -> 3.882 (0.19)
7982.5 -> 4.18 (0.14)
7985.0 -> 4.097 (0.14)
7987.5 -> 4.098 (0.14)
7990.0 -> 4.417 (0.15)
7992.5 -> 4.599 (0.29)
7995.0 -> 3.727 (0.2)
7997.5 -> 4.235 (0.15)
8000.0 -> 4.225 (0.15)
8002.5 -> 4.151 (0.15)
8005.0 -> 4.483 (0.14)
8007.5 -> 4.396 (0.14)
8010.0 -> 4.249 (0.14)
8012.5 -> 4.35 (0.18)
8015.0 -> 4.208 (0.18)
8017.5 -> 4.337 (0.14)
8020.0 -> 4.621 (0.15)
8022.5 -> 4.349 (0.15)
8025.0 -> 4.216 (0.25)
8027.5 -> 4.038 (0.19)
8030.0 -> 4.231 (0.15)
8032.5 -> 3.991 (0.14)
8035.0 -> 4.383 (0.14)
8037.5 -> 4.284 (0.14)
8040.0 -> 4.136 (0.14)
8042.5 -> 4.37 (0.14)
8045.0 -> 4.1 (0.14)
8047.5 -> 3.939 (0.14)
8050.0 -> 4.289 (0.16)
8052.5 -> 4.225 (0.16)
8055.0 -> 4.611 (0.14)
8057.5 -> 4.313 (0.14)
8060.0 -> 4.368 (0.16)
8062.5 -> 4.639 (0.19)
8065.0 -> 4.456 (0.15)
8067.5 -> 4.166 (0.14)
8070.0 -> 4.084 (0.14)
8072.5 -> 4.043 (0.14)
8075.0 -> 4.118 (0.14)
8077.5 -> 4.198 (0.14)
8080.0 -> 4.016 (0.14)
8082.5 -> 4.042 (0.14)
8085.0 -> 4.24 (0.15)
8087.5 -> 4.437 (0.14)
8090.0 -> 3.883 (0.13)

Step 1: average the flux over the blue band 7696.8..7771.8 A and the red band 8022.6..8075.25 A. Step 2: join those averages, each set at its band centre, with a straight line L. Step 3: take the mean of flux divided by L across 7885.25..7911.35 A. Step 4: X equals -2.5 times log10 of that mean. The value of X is 0.04 mag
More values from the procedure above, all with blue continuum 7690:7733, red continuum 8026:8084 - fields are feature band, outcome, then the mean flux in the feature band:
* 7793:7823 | -0.03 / 4.58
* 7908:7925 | 0.03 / 4.24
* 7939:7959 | 0.03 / 4.19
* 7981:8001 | 0.02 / 4.19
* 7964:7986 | 0.04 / 4.13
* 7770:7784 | 0.02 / 4.39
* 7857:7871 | -0.04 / 4.58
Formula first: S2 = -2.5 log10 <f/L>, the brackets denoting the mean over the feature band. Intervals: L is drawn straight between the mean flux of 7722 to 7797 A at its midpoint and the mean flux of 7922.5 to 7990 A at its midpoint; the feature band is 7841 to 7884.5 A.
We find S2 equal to -0.03 mag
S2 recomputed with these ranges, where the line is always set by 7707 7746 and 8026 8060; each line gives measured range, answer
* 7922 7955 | 0.04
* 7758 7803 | 0.00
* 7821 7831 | -0.02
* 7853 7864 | -0.02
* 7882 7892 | -0.01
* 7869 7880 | 0.03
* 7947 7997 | 0.03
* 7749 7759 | -0.02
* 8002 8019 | -0.01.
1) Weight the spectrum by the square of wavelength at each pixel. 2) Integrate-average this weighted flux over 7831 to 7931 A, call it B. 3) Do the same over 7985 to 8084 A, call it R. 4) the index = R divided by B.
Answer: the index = 1.01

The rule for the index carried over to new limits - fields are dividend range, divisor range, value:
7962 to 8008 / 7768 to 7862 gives 0.97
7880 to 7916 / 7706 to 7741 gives 0.98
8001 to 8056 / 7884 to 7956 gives 1.04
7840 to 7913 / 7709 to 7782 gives 1.00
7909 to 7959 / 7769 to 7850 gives 0.96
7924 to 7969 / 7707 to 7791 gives 0.97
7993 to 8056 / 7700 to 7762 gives 1.00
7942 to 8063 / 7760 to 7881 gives 0.98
